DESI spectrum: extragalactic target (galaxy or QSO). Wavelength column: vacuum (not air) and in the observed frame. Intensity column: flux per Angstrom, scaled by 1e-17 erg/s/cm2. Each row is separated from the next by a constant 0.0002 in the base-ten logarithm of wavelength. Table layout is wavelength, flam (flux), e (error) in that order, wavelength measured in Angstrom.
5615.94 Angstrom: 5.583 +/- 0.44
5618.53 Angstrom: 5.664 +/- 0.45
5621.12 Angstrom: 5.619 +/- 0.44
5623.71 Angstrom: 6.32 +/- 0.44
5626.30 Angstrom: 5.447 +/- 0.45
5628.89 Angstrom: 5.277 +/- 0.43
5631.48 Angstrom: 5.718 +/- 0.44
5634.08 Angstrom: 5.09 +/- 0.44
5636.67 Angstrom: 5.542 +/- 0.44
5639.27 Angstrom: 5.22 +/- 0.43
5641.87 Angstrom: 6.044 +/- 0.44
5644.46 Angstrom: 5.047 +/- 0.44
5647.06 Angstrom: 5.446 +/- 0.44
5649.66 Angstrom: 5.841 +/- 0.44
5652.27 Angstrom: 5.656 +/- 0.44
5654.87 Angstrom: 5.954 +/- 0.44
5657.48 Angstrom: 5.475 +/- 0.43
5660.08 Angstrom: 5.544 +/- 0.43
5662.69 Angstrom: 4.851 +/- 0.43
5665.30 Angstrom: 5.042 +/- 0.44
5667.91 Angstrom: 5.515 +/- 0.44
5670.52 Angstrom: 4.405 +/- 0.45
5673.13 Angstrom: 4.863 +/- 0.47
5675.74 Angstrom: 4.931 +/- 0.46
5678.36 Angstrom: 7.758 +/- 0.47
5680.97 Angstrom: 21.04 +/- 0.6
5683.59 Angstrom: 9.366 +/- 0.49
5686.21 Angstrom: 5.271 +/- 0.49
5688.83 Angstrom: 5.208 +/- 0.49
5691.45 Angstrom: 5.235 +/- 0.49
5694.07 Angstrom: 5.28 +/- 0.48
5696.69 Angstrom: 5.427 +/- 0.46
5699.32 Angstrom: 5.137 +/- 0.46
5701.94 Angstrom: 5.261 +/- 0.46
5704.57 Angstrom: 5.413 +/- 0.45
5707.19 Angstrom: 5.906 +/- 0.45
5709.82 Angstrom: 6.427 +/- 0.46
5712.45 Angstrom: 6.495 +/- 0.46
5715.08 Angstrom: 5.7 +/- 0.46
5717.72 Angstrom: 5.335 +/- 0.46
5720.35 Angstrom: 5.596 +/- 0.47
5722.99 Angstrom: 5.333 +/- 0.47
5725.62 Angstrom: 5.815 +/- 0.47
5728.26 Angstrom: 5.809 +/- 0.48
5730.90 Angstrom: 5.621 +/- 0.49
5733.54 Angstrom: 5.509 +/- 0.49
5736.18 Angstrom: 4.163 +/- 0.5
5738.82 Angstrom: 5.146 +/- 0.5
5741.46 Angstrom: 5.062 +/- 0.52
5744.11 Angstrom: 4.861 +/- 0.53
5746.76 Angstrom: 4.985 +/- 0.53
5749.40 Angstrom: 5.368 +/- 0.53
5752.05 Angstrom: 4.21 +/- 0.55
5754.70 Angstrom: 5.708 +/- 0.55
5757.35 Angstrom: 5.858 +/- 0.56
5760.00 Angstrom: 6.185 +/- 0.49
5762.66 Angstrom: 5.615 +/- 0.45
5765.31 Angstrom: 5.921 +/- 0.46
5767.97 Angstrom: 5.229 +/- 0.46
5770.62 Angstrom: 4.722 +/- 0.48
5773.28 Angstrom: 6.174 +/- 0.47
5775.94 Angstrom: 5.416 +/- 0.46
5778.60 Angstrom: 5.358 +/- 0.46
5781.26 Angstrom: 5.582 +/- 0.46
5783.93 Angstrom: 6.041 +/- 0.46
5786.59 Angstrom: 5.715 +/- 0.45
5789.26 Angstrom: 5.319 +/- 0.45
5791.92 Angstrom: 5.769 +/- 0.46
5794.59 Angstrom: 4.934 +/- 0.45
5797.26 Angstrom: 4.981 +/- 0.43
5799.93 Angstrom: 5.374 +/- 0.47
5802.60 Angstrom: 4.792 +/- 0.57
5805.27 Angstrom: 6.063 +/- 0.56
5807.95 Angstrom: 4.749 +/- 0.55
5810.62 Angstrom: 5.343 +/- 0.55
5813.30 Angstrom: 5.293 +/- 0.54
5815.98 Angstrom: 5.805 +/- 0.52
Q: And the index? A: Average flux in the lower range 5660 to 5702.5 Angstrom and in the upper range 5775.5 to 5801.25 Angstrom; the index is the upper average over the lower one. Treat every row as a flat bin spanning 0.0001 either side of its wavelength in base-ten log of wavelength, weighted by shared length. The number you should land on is 0.83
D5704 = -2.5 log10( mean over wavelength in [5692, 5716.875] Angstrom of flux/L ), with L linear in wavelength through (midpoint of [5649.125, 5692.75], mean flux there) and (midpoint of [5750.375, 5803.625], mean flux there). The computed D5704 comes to 0.106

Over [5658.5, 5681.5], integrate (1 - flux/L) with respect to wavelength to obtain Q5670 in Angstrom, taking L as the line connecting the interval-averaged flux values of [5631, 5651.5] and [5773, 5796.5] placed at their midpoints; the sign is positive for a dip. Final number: -4.7 Angstrom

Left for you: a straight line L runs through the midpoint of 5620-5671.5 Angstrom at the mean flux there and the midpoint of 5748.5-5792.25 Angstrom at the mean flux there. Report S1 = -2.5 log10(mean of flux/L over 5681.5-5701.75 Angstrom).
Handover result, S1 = -0.17 mag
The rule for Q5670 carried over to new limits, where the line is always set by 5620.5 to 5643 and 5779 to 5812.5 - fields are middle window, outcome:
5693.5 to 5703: 0.39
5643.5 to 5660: -0.06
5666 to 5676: 1.08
